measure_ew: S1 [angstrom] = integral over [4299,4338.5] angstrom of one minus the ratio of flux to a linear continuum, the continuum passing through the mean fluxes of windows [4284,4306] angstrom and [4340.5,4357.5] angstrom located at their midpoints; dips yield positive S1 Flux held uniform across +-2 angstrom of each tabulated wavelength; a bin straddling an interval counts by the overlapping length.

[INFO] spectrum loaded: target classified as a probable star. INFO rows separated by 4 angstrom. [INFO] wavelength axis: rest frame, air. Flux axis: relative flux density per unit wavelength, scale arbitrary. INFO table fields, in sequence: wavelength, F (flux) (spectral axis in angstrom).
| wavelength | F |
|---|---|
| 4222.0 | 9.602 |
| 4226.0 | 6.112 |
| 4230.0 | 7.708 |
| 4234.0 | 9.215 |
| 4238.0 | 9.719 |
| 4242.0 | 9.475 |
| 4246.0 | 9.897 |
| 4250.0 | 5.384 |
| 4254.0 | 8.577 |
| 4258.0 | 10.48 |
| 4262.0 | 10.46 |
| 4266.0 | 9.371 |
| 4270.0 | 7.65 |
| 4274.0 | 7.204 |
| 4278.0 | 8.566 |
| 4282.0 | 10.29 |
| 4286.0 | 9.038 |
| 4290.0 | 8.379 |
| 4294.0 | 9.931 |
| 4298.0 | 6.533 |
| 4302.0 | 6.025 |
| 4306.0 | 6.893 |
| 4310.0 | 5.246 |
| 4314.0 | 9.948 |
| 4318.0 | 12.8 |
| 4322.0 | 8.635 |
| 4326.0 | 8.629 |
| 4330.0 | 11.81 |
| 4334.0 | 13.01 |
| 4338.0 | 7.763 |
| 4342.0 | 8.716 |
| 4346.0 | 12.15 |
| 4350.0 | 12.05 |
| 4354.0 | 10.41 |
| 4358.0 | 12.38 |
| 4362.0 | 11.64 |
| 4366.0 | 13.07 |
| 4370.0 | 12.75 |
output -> 1.2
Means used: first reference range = 7.88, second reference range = 11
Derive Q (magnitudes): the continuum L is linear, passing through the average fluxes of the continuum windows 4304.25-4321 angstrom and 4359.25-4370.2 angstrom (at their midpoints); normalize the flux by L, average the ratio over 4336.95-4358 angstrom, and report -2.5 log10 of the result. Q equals 0.07 mag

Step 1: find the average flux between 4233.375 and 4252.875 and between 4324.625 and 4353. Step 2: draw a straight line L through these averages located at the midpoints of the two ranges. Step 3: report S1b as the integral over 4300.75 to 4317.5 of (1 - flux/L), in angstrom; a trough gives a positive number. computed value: 4.1 angstrom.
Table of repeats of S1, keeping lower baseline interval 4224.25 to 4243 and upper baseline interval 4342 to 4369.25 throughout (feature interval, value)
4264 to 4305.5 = 6.5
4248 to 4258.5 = 1.4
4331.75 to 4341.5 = 0.9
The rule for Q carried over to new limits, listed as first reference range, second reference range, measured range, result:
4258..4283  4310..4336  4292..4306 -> 0.296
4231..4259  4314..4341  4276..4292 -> 0.057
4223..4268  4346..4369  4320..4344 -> 0.153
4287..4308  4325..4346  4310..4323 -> -0.097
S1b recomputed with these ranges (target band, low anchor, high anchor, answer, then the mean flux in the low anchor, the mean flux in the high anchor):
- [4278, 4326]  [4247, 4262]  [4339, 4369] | 6.7 angstrom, 8.57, 11.4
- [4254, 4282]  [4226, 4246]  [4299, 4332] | -0.8 angstrom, 8.82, 8.68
